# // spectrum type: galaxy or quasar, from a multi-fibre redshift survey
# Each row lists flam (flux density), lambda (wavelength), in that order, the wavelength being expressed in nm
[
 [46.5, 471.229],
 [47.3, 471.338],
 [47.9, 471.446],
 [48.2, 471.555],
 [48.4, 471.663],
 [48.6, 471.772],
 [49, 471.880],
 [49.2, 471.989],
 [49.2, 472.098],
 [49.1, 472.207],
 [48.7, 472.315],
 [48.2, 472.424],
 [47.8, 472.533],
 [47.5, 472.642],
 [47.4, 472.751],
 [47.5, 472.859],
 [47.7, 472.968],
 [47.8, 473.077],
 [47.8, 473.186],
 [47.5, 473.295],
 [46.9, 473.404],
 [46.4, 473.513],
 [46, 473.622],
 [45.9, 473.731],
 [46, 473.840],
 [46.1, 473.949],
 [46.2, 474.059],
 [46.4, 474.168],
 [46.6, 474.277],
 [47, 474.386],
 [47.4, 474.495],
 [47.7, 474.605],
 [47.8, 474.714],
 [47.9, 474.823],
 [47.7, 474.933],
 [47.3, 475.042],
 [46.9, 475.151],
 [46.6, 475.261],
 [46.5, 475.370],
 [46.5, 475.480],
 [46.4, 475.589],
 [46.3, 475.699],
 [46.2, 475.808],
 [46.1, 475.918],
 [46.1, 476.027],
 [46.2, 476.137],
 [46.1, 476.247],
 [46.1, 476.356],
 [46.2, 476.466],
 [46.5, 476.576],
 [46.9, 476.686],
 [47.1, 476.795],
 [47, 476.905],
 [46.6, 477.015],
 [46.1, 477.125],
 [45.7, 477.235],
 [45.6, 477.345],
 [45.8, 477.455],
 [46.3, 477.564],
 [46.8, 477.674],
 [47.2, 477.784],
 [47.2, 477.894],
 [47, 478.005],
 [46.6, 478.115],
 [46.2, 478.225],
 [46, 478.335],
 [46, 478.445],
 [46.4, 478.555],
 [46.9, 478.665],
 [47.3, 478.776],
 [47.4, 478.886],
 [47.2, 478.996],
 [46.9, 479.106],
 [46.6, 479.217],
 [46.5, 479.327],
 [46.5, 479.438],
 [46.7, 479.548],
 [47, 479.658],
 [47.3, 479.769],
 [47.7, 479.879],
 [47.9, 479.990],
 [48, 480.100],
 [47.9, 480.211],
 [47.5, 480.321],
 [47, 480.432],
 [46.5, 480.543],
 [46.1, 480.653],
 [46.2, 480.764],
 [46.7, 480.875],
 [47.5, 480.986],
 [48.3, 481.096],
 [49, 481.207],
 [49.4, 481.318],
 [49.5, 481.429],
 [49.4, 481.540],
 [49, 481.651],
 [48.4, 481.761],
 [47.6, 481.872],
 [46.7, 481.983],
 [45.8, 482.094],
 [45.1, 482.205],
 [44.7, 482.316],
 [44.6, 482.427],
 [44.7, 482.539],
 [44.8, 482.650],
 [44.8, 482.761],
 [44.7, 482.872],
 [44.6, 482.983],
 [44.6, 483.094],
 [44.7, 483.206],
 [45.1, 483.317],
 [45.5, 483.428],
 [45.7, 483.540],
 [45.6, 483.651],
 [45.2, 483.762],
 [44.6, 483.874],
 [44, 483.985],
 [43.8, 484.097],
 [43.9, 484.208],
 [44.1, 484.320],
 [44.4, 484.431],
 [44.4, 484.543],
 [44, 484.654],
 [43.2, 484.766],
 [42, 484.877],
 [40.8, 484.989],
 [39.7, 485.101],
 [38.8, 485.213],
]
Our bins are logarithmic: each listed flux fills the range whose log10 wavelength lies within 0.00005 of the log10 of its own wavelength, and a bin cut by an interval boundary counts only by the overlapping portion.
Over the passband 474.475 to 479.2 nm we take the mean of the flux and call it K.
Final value 46.7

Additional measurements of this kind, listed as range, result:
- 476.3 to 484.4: 46.4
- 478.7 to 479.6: 46.9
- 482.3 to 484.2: 44.8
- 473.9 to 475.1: 47.1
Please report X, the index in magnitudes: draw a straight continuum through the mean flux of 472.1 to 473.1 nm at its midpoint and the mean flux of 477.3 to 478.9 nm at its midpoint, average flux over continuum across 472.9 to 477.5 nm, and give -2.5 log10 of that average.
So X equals 0.02 mag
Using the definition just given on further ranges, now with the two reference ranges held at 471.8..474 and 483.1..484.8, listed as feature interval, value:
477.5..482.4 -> -0.03 mag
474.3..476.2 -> 0.00 mag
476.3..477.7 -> 0.00 mag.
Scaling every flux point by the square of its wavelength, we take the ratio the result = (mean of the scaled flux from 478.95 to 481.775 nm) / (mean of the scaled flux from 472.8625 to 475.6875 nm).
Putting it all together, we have 1.04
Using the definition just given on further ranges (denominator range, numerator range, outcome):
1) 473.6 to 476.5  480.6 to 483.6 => 1.03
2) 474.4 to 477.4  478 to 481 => 1.02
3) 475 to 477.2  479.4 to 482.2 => 1.04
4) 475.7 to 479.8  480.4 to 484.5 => 1.01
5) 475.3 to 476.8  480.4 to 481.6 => 1.05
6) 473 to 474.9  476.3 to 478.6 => 1.00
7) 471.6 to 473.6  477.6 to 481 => 1.00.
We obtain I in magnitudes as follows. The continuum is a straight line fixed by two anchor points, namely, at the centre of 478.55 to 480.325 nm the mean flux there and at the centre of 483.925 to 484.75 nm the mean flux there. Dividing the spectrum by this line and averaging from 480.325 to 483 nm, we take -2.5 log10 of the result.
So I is -0.02 mag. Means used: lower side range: 47.2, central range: 46.8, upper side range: 44.1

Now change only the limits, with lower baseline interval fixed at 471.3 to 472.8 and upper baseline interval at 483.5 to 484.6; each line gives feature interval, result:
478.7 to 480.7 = -0.027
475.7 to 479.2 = 0.003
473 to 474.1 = 0.028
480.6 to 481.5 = -0.054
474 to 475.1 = 0.008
